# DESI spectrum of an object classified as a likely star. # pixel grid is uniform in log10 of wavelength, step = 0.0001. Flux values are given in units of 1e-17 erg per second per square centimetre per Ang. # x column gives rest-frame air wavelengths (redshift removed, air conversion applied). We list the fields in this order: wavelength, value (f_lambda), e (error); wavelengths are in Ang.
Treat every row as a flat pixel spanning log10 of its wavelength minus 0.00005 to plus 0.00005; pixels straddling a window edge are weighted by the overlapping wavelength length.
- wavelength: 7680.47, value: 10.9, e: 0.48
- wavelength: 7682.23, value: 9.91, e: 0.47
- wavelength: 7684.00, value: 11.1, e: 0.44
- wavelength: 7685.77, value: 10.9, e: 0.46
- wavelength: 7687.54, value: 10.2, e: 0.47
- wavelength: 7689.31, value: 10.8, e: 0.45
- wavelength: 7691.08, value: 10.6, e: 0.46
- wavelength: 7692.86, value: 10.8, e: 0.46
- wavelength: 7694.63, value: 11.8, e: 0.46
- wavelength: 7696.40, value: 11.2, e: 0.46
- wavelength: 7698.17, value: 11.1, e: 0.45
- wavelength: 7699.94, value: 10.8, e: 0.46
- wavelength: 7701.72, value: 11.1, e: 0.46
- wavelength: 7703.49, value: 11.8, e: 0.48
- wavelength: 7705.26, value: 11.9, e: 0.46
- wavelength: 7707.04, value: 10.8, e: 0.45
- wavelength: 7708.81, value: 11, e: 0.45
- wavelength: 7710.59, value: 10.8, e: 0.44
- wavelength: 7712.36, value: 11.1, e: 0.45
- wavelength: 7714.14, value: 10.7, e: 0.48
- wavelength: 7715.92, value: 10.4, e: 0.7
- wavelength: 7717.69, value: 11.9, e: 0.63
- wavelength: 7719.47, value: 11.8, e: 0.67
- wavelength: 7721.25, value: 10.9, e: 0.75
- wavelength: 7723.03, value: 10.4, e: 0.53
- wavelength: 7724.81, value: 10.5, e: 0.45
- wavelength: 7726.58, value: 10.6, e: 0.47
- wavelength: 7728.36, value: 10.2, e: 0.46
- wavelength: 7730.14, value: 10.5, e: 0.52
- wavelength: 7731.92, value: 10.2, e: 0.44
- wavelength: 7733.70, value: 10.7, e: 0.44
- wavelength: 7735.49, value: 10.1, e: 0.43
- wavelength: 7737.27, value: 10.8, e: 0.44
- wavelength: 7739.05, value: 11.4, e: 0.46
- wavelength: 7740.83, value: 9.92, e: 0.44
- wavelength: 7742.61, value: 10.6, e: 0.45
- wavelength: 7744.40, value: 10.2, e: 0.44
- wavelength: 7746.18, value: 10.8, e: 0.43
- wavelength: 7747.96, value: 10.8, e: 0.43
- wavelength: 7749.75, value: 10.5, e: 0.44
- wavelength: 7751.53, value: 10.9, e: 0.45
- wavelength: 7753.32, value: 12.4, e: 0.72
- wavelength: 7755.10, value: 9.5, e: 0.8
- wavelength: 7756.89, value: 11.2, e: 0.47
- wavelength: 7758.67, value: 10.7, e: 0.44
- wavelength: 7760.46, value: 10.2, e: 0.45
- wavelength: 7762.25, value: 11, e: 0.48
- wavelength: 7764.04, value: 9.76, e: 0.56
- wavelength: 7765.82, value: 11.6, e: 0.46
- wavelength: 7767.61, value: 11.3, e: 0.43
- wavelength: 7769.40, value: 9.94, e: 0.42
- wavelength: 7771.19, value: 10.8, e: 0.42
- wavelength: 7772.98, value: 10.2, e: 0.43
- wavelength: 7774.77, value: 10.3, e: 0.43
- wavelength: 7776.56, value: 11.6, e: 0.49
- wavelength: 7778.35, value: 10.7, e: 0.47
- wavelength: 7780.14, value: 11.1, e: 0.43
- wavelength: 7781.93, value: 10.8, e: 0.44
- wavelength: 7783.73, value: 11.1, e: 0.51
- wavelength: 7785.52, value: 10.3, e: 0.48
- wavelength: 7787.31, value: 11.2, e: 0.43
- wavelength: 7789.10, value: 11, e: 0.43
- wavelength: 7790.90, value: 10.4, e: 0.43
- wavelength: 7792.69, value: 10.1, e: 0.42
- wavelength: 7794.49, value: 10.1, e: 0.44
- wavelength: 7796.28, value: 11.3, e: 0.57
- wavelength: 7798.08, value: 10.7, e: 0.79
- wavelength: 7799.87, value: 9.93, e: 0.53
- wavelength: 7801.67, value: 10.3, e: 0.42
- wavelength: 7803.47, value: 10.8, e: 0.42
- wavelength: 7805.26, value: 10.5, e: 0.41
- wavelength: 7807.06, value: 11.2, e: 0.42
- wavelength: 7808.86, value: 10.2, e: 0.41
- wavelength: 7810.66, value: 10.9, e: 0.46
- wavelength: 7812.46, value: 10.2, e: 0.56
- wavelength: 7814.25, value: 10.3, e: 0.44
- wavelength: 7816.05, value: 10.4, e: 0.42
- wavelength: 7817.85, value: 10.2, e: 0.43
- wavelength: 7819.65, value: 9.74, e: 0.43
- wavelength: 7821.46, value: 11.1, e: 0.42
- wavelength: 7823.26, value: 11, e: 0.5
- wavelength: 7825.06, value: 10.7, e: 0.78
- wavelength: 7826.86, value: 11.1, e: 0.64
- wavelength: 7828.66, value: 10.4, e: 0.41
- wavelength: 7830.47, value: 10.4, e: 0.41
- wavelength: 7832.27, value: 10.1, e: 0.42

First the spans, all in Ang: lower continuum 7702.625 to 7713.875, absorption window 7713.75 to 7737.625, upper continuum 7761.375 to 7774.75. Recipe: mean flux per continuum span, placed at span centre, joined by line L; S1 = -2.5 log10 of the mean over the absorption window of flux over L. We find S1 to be 0.03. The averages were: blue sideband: 11.2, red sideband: 10.6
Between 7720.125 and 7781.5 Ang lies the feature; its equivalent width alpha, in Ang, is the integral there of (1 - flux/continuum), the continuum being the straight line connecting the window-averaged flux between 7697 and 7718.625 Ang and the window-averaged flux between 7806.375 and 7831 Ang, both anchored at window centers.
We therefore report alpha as 1.3 Ang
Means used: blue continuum 11.1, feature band 10.7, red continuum 10.6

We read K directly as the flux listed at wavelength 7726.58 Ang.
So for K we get 10.6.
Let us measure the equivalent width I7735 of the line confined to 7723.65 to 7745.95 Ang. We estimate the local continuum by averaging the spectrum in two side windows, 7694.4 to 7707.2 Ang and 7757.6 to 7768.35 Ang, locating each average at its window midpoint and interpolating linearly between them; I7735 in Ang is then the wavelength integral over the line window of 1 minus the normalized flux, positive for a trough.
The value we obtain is 1.1 Ang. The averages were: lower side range 11.3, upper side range 10.8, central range 10.5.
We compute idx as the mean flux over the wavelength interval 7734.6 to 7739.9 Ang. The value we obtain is 10.8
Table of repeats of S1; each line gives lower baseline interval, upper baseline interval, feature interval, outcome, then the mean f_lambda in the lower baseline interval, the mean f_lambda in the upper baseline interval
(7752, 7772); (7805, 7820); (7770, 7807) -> -0.01 mag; 10.8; 10.4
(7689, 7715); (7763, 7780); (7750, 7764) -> 0.00 mag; 11.1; 10.7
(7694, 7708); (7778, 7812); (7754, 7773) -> 0.03 mag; 11.3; 10.7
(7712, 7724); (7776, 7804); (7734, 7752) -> 0.03 mag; 11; 10.7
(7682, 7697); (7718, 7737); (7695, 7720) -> -0.04 mag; 10.8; 10.6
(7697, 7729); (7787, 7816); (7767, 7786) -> -0.01 mag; 11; 10.6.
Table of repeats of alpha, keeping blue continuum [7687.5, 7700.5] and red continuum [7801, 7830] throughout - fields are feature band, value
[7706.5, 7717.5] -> 0.0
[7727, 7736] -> 0.4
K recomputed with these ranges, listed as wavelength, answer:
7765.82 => 11.6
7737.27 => 10.8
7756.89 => 11.2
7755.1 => 9.5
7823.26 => 11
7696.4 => 11.2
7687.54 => 10.2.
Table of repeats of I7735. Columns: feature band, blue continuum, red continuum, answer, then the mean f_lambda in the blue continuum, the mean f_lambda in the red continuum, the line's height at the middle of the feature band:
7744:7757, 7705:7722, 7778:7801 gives 0.1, 11.1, 10.7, 10.9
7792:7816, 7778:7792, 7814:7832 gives 0.4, 10.8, 10.5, 10.7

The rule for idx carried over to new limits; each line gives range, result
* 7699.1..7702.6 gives 10.9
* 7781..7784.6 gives 10.9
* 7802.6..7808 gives 10.8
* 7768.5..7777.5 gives 10.6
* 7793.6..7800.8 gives 10.5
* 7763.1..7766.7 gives 10.7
